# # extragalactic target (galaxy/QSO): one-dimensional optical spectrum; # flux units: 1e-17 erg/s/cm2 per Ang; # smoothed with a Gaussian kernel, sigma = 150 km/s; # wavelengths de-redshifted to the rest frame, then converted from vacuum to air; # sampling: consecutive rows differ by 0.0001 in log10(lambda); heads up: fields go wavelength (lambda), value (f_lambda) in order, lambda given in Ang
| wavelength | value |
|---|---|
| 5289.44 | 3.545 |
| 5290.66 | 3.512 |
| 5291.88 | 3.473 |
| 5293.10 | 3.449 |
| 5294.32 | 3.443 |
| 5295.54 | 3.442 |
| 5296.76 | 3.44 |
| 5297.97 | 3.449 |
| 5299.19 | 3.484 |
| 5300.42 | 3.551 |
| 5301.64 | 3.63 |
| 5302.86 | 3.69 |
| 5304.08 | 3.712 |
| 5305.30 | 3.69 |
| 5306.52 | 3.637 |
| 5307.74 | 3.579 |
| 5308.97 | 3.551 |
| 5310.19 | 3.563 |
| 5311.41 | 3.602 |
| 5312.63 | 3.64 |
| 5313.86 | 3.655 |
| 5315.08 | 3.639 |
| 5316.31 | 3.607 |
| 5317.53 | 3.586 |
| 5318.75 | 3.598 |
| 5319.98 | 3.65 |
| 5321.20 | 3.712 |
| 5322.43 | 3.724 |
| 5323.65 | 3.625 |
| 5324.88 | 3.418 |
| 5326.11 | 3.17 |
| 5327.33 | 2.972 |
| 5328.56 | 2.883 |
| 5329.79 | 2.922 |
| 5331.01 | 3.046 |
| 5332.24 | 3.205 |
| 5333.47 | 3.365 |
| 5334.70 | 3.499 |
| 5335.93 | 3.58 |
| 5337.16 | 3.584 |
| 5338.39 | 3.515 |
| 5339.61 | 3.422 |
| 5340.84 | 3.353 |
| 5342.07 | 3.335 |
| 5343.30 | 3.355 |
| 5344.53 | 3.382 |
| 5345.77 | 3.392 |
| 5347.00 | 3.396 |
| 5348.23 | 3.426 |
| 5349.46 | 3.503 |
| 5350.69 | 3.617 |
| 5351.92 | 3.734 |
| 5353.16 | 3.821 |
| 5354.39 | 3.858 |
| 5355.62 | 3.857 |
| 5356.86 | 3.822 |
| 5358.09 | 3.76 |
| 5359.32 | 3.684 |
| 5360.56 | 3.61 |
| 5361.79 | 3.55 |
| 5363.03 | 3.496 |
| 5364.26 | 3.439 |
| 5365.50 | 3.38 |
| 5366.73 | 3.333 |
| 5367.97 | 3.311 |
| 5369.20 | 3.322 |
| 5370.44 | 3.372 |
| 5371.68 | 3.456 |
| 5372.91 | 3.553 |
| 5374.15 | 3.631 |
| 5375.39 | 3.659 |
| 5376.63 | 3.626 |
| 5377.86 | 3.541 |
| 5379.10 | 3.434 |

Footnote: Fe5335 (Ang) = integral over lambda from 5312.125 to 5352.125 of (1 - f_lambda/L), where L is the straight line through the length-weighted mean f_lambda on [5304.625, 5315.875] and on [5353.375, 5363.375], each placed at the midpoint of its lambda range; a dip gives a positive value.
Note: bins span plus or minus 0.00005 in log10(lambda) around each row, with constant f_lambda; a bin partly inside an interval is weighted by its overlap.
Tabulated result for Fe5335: 2.5 Ang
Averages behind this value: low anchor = 3.62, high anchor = 3.71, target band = 3.44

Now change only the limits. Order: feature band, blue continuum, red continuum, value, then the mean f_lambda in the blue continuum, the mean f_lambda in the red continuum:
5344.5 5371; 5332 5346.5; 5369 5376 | -0.6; 3.42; 3.51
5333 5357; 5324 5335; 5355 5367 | -1.1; 3.16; 3.6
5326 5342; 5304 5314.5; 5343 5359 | 1.5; 3.62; 3.62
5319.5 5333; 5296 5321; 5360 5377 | 1.0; 3.6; 3.48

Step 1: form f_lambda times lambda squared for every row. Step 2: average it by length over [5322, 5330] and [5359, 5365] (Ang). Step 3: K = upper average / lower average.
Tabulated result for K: 1.10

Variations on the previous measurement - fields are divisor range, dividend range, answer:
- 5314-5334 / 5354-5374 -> 1.06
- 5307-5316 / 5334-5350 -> 0.97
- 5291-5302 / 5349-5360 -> 1.10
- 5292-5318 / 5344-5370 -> 1.02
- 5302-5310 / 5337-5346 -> 0.95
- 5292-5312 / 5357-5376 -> 1.01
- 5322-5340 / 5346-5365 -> 1.10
